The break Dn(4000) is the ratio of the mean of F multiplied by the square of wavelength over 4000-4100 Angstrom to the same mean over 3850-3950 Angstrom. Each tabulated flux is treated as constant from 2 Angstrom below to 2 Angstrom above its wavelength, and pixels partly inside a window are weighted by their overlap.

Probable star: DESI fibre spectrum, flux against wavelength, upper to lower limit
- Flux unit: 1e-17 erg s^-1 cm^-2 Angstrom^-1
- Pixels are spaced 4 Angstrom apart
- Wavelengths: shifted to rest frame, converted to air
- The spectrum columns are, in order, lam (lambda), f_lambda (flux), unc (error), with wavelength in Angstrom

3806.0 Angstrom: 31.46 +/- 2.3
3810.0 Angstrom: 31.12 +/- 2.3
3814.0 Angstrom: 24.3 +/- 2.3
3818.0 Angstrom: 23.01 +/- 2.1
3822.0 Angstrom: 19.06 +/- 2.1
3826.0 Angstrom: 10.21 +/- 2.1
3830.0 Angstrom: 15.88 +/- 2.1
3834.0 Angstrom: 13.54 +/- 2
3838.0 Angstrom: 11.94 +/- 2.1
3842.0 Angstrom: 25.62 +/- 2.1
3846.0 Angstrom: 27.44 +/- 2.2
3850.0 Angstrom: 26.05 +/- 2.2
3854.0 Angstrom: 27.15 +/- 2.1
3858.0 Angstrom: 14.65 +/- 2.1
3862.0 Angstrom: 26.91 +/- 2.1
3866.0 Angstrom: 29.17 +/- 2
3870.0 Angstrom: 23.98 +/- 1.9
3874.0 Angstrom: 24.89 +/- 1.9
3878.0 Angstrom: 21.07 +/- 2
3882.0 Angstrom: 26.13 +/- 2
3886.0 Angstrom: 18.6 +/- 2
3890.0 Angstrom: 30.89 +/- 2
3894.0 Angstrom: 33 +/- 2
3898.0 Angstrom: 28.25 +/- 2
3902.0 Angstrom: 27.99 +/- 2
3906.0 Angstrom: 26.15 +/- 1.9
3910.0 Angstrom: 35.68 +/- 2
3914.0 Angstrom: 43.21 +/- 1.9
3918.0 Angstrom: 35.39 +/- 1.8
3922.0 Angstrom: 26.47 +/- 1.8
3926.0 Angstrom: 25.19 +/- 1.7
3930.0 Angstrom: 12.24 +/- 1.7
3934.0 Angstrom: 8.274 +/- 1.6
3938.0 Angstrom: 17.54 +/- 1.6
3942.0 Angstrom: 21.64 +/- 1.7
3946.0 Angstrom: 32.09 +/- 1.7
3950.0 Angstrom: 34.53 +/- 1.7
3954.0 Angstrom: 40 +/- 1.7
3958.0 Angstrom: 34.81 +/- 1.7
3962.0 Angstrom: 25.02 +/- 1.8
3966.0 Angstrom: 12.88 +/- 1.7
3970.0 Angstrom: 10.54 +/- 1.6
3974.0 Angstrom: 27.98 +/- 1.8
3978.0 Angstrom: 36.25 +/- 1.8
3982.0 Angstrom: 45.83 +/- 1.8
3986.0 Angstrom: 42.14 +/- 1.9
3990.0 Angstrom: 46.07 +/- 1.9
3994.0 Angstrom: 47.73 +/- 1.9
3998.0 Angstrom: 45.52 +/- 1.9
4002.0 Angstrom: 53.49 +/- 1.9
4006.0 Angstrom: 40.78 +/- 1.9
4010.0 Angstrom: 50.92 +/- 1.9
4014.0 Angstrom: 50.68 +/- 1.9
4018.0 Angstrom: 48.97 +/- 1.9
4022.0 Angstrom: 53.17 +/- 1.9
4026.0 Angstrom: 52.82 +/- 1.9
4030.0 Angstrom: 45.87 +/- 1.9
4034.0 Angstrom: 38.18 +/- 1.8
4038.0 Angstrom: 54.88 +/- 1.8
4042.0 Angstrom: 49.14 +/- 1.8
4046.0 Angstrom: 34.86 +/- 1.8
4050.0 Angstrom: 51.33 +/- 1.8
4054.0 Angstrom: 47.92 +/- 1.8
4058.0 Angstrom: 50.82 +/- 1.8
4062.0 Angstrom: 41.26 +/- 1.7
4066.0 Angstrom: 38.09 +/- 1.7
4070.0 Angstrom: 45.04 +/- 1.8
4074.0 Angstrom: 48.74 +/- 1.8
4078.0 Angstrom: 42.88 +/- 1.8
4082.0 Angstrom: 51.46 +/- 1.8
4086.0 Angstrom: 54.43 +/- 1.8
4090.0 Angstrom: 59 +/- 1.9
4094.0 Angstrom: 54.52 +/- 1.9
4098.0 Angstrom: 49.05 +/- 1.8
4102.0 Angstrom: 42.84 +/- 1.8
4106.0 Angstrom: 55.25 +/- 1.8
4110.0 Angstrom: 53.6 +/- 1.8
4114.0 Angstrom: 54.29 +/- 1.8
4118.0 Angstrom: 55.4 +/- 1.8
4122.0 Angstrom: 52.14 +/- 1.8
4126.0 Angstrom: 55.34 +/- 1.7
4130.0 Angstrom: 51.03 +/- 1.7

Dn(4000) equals 2.01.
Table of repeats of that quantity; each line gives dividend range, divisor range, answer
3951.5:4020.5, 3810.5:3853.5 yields 2.07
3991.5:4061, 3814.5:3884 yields 2.42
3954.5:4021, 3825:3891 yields 1.89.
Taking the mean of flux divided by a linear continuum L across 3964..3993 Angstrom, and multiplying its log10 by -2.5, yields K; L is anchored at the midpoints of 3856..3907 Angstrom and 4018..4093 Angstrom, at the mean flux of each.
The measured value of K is 0.19 mag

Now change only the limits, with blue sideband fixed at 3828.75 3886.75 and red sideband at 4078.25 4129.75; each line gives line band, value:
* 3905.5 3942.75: 0.19 mag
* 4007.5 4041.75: -0.15 mag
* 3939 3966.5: 0.17 mag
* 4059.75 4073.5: 0.14 mag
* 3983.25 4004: -0.20 mag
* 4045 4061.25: 0.00 mag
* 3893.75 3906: -0.05 mag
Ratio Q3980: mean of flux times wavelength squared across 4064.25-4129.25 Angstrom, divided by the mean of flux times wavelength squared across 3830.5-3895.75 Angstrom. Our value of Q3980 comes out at 2.4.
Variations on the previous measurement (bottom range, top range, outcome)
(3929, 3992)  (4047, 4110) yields 1.83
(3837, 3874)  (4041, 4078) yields 2.07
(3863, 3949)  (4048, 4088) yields 1.96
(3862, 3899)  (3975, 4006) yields 1.79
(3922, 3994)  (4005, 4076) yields 1.72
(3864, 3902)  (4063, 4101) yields 2.05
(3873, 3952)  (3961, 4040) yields 1.65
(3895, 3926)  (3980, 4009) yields 1.53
